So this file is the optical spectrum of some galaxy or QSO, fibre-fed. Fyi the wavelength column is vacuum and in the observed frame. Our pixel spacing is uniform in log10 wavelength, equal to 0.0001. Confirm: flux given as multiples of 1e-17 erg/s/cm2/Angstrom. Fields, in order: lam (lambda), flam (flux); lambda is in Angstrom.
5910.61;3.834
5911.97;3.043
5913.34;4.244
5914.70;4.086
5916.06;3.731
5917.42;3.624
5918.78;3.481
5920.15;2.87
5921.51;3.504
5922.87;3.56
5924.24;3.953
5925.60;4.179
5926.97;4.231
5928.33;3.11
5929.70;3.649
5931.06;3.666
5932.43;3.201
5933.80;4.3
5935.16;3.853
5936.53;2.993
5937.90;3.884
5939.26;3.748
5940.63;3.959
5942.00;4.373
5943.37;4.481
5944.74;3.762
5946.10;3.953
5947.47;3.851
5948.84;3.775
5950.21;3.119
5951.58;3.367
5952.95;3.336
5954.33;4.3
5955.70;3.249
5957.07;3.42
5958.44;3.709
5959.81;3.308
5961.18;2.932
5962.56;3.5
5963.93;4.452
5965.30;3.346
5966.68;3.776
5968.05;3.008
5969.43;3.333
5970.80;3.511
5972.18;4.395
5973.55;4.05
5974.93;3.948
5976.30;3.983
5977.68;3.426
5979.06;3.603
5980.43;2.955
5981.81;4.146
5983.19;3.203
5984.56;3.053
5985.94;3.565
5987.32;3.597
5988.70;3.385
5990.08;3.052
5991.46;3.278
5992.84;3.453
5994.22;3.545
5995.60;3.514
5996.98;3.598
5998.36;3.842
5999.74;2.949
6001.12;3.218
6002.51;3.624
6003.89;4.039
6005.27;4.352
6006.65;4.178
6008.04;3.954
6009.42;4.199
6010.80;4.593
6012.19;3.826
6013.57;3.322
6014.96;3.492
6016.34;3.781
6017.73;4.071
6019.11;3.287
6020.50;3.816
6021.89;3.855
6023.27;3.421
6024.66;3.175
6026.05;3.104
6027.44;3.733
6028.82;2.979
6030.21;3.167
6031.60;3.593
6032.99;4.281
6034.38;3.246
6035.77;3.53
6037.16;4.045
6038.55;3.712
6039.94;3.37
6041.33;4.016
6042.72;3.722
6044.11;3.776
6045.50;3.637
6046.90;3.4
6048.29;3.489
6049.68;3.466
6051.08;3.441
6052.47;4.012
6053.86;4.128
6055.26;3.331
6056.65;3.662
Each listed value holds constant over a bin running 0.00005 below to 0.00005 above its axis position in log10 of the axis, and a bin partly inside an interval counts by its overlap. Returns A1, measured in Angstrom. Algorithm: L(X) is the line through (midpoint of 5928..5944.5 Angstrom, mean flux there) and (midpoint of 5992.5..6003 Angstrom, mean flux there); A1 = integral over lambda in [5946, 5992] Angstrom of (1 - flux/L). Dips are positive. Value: 0.8 Angstrom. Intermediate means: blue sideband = 3.78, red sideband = 3.46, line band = 3.55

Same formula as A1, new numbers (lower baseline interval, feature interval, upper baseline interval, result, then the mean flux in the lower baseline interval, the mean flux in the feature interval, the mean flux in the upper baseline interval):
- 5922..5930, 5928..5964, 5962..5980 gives 0.8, 3.78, 3.67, 3.71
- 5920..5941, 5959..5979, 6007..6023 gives 0.6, 3.68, 3.64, 3.83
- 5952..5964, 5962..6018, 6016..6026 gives -1.6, 3.53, 3.66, 3.59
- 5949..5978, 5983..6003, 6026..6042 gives 1.1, 3.6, 3.39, 3.58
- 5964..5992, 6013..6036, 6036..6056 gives 0.7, 3.55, 3.52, 3.68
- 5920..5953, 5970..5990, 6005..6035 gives 0.5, 3.73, 3.61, 3.69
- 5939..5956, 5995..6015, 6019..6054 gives -0.7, 3.8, 3.79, 3.59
